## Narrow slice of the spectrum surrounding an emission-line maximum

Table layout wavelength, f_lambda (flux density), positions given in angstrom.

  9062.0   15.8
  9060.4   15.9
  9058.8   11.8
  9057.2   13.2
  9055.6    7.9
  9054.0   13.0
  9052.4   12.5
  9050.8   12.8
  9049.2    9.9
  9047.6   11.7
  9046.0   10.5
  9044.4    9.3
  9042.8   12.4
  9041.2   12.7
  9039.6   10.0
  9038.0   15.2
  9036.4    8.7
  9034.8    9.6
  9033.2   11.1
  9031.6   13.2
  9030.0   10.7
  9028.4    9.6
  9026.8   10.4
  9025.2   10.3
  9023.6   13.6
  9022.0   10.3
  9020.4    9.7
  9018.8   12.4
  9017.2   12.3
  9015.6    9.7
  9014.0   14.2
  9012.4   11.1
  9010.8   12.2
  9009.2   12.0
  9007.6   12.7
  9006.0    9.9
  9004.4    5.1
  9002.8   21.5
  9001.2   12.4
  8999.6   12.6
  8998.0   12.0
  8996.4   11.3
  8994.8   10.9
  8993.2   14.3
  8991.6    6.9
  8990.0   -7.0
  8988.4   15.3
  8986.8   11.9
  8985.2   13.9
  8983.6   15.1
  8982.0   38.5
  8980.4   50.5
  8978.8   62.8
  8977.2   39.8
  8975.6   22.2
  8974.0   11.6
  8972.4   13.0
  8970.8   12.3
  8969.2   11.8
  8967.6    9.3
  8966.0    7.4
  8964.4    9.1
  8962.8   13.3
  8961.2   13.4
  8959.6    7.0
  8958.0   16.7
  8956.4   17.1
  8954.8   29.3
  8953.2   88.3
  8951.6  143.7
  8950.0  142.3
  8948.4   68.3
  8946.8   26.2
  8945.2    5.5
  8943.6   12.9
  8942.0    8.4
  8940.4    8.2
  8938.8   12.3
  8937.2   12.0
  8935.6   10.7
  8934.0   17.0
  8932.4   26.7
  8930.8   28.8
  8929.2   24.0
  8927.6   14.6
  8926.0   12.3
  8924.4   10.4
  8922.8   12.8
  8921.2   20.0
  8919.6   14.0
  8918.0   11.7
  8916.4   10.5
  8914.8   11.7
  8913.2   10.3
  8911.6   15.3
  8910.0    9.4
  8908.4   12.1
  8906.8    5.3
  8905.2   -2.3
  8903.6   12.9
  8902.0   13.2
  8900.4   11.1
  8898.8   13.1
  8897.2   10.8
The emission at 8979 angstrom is [N II]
